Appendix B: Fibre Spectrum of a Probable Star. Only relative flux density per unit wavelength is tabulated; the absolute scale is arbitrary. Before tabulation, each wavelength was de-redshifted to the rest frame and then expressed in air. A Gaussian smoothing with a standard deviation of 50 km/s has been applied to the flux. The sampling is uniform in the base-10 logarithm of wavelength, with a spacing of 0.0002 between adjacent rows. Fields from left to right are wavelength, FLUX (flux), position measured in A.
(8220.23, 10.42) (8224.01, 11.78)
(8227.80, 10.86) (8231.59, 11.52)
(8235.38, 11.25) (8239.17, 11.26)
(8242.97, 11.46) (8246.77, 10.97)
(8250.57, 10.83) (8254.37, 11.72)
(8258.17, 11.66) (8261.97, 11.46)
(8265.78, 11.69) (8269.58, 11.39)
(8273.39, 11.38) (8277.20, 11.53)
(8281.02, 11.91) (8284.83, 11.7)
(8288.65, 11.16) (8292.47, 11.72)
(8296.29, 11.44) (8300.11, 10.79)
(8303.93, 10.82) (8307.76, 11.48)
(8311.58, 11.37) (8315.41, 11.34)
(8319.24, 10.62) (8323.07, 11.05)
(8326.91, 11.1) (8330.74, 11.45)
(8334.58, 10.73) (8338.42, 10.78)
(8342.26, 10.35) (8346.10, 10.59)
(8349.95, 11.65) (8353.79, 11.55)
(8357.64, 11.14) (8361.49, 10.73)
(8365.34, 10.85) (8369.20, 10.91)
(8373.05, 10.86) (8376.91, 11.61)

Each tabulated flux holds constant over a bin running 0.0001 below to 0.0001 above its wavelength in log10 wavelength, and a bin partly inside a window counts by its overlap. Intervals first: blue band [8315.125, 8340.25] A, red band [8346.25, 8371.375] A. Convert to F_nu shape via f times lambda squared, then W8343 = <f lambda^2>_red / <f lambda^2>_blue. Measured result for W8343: 1.0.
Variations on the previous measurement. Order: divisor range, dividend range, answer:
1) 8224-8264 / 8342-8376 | 1.00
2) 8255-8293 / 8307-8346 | 0.96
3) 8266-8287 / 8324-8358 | 0.97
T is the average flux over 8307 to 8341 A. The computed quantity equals 11.1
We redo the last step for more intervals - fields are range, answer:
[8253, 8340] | 11.3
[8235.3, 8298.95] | 11.4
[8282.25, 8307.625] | 11.3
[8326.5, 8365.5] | 11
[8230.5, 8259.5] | 11.3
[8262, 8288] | 11.6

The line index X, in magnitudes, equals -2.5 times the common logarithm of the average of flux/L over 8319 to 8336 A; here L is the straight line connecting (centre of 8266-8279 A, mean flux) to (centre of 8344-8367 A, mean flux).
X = 0.02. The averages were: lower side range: 11.5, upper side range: 11.1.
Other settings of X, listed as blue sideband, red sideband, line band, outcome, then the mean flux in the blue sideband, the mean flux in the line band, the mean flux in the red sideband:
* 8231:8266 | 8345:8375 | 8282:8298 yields -0.03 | 11.4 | 11.5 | 11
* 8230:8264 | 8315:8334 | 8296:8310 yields 0.00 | 11.3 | 11.1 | 11.1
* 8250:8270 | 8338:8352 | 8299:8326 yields 0.00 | 11.5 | 11.1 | 10.9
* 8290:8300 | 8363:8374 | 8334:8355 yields 0.01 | 11.4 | 10.9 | 10.9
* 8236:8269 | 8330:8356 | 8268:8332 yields -0.01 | 11.4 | 11.3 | 11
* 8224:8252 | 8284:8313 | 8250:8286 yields -0.03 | 11.2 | 11.6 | 11.3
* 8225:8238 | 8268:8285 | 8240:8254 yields 0.02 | 11.3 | 11.2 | 11.6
